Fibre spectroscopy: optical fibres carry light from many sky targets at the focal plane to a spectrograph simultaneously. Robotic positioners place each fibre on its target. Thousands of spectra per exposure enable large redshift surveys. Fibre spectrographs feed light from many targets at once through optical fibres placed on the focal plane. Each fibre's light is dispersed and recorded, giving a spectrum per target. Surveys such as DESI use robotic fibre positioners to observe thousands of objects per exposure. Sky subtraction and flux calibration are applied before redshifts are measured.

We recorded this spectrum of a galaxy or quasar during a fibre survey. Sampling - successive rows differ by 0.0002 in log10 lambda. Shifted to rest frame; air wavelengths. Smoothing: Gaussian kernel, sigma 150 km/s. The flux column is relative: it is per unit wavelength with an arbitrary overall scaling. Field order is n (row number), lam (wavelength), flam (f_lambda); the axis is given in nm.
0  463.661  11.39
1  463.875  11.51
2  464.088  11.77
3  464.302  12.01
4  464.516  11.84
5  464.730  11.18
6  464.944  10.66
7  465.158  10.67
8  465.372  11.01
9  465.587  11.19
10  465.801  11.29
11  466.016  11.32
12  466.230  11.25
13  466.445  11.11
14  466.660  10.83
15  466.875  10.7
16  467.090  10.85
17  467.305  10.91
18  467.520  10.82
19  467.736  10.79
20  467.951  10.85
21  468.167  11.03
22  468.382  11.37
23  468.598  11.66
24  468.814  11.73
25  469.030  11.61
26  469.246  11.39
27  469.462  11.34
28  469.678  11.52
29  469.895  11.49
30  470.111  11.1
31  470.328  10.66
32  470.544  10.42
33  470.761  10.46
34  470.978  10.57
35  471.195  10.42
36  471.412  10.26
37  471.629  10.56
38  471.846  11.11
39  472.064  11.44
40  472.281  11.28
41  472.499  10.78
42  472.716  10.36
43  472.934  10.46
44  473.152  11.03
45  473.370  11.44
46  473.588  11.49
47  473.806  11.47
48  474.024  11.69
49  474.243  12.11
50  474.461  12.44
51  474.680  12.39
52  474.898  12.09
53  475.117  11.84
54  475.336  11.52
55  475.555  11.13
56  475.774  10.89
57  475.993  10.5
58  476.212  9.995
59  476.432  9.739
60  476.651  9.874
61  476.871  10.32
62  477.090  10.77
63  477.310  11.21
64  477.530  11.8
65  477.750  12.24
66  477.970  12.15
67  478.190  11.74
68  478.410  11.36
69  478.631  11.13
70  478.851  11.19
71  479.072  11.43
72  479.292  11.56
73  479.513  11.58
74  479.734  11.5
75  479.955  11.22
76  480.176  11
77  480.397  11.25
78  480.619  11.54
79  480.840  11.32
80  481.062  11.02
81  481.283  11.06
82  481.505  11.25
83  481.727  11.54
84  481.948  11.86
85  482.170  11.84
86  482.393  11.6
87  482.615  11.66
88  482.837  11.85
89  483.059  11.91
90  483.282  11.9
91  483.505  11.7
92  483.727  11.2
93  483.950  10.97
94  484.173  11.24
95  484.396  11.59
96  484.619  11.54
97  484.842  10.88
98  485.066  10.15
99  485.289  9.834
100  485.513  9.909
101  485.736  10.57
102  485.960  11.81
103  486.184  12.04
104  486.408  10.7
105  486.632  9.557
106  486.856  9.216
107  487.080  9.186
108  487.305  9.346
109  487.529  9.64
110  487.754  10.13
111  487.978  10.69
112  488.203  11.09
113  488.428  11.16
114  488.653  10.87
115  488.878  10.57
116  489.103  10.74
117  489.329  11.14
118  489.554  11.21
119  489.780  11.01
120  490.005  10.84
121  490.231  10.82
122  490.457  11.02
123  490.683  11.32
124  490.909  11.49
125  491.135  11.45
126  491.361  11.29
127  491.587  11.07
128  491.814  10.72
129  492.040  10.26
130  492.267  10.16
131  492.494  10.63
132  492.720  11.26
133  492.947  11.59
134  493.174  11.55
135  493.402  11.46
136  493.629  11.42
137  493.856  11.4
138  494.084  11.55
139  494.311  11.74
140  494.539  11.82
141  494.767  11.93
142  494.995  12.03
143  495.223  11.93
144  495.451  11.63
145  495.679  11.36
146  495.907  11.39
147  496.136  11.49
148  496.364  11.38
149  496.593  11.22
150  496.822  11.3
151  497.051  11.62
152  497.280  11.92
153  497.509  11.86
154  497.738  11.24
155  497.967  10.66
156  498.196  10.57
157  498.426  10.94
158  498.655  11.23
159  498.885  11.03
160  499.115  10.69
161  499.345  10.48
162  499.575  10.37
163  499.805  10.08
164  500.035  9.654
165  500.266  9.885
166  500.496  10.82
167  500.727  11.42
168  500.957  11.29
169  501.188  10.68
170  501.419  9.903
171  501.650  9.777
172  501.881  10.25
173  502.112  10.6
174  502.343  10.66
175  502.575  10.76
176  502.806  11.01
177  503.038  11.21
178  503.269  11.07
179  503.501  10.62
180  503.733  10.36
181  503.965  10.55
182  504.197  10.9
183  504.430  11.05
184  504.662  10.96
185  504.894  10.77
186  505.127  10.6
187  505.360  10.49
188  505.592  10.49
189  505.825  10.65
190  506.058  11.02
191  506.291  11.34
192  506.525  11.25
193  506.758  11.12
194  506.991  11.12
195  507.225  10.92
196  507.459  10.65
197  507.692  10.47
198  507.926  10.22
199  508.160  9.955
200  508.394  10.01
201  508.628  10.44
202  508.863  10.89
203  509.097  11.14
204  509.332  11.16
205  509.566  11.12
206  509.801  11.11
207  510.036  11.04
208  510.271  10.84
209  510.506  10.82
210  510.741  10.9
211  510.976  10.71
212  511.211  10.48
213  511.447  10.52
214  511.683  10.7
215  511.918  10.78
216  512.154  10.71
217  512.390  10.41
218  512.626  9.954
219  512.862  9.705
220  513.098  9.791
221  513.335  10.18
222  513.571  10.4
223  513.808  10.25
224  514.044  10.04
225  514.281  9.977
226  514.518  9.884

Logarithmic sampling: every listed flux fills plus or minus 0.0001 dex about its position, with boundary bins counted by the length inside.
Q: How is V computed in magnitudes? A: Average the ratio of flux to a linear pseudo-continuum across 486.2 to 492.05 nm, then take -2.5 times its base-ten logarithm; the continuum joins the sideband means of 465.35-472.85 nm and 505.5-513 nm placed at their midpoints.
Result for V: 0.019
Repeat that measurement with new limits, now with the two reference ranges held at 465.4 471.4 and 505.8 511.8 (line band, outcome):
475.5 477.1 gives 0.07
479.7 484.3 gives -0.05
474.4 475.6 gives -0.09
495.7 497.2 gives -0.05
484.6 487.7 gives 0.07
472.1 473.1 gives 0.02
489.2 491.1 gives -0.02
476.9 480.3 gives -0.04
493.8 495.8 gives -0.08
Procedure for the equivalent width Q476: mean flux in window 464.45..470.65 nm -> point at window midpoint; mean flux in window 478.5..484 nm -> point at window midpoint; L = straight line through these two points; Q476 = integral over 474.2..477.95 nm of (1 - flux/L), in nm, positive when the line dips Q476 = 0.03 nm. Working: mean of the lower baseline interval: 11.1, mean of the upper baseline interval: 11.4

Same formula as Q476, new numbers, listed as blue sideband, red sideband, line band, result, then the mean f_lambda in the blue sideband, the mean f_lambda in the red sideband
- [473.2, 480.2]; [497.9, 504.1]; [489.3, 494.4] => -0.121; 11.3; 10.6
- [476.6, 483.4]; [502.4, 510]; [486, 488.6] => 0.217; 11.4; 10.8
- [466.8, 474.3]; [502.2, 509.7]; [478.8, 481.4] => -0.077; 11.1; 10.8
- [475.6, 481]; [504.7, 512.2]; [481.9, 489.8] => 0.113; 11.1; 10.8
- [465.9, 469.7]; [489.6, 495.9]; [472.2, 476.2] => -0.055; 11.2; 11.3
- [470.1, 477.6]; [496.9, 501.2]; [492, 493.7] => -0.025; 11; 10.9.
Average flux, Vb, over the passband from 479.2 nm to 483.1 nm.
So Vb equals 11.5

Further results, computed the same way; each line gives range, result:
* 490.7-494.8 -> 11.3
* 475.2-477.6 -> 10.7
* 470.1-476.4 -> 11.1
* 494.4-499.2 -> 11.4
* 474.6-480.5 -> 11.2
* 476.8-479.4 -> 11.4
